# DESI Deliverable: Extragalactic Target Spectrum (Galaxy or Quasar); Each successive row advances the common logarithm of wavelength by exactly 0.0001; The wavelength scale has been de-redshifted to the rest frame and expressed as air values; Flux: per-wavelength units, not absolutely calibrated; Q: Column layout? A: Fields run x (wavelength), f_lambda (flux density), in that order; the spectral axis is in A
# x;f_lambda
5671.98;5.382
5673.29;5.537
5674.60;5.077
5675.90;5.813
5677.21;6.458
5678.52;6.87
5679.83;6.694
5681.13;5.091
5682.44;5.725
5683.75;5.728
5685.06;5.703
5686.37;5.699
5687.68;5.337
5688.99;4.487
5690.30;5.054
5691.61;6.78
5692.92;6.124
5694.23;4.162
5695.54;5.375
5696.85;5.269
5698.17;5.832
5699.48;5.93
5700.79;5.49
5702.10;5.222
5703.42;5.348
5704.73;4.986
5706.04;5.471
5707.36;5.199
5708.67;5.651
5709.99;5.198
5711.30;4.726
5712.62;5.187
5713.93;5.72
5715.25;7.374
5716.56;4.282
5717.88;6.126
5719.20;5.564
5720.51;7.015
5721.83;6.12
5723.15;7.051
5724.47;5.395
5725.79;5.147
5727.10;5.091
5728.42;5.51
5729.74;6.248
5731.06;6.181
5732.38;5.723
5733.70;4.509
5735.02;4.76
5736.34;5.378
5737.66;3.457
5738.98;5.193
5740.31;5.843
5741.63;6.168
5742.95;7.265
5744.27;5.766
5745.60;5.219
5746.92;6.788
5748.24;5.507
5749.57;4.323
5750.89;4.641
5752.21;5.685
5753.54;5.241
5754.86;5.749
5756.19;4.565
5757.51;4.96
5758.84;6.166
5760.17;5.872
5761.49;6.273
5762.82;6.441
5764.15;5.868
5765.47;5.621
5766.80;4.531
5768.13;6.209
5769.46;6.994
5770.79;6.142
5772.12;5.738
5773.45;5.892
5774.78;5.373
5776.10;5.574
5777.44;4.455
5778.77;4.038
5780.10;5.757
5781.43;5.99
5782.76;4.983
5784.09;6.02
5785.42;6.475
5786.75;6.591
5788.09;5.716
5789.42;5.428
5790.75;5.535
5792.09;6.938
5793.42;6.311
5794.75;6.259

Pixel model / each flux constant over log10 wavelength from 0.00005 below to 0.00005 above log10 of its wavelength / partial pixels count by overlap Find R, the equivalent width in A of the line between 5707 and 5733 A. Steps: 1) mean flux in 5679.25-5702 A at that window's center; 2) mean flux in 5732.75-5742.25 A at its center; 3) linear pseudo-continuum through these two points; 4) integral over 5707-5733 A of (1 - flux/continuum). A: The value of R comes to -2.5 A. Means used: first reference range 5.55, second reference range 5.06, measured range 5.73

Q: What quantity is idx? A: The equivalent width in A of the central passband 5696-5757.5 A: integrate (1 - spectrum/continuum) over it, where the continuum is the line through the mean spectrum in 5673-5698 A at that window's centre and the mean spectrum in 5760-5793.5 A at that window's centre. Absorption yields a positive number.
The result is 2.0 A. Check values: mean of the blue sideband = 5.63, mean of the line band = 5.52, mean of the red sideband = 5.79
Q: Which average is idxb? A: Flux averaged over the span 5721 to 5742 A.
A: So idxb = 5.49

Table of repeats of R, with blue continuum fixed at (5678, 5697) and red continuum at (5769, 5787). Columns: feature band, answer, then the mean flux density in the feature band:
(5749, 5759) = 1.0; 5.13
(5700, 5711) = 0.6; 5.31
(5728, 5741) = 0.8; 5.28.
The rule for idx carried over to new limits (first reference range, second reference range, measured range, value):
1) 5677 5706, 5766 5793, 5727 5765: 0.91 A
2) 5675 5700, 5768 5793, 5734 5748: 0.45 A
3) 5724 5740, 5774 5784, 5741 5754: -1.09 A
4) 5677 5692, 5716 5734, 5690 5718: 1.38 A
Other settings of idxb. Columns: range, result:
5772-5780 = 5.18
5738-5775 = 5.7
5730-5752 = 5.44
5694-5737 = 5.54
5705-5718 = 5.45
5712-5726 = 5.93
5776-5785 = 5.27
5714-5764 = 5.64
